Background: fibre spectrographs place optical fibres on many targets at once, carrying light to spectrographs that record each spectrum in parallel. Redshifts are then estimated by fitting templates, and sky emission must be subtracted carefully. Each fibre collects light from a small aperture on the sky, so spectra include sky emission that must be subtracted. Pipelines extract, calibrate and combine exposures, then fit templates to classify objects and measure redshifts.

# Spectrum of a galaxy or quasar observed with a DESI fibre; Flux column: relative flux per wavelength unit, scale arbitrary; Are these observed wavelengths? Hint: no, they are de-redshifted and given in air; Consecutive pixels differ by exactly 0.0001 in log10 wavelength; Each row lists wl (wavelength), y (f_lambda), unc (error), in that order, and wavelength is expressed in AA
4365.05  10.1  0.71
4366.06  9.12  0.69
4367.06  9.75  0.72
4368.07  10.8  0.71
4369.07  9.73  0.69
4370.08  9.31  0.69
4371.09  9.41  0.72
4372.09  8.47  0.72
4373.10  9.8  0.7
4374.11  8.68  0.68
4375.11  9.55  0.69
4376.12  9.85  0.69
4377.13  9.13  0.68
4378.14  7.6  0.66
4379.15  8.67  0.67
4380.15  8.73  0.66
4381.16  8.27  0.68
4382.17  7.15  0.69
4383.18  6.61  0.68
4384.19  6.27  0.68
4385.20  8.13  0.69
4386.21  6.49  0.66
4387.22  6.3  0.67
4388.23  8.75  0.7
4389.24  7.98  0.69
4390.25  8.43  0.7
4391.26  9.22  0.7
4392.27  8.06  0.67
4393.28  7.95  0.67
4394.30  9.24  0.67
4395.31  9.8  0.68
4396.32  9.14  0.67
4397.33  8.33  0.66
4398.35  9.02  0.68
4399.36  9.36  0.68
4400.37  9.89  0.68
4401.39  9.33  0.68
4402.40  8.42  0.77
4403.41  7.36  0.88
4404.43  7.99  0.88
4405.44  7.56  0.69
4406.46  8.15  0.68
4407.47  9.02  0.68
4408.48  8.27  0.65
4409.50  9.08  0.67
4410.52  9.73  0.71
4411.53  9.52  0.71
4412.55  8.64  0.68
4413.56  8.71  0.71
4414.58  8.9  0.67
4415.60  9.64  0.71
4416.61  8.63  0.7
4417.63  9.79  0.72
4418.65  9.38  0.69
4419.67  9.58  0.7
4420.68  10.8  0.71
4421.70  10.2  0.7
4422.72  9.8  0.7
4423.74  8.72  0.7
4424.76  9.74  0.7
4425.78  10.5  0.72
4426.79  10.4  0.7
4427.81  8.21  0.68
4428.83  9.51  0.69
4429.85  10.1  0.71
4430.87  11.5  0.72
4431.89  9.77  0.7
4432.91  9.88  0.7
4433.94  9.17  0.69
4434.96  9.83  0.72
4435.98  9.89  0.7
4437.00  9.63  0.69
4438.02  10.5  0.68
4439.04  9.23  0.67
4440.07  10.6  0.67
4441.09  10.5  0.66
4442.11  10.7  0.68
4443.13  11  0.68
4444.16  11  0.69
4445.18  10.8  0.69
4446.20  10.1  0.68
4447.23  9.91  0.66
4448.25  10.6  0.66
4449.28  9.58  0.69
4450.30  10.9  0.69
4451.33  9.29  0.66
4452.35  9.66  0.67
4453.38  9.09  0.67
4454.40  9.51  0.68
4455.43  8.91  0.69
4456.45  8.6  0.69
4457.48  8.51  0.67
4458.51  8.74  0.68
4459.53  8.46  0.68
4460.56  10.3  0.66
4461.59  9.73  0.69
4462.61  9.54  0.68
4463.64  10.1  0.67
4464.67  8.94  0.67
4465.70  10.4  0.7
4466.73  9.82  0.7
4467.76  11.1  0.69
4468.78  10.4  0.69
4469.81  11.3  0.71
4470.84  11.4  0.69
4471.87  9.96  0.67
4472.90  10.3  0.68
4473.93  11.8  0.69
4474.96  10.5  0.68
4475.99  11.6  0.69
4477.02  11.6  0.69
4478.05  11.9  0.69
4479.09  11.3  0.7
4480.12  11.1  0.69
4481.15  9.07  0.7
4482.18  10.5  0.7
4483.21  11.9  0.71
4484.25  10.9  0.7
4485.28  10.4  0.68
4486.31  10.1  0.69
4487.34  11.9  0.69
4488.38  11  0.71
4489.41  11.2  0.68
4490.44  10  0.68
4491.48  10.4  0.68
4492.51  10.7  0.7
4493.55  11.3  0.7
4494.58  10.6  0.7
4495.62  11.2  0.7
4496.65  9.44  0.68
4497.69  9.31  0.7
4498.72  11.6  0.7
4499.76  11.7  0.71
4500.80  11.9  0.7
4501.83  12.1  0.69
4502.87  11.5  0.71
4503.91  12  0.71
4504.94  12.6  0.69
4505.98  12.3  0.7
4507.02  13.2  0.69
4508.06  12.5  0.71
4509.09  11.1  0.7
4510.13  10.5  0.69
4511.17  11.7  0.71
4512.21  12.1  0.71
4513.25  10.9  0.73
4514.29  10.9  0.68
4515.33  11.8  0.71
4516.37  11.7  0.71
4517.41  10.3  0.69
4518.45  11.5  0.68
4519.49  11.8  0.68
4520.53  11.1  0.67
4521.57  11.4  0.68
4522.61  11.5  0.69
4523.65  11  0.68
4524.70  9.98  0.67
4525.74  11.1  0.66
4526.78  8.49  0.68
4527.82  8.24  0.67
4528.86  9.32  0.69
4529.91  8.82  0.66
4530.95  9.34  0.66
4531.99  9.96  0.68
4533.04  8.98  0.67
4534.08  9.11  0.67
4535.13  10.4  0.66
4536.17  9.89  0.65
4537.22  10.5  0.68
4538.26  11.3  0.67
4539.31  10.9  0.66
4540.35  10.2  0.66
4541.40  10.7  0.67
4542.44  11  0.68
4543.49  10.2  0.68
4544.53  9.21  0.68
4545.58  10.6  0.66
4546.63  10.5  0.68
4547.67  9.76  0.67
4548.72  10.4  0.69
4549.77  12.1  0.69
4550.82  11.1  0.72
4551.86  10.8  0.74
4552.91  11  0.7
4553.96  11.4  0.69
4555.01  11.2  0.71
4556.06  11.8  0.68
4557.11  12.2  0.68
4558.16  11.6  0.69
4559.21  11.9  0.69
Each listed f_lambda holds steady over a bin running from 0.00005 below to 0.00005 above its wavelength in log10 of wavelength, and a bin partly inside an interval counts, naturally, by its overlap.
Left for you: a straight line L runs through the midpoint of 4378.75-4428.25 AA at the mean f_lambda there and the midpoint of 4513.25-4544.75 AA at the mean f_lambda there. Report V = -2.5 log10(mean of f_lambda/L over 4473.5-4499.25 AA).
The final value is -0.109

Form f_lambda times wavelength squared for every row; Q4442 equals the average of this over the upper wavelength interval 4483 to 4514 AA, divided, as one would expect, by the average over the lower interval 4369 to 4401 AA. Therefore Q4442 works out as 1.4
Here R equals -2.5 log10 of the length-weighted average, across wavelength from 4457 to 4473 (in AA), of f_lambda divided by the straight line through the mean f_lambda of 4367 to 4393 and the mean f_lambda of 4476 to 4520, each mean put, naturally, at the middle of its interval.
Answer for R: 0.06 mag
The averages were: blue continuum 8.48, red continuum 11.2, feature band 9.93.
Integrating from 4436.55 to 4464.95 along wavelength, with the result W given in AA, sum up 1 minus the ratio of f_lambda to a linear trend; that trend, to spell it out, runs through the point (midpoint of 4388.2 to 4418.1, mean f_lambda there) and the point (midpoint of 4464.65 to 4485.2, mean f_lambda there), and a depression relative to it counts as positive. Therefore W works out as 0.9 AA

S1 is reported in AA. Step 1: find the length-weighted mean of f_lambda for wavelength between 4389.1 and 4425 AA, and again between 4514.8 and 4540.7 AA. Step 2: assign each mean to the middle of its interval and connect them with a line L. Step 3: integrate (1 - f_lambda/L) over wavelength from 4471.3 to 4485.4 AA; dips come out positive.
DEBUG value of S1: -1.6 AA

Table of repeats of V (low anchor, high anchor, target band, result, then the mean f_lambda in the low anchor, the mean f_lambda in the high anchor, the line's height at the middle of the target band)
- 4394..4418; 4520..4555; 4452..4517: -0.10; 8.89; 10.3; 9.75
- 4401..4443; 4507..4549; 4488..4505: -0.08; 9.45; 10.6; 10.2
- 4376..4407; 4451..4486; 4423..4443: -0.07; 8.28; 10.2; 9.32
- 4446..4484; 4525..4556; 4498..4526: -0.13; 10.2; 10.2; 10.2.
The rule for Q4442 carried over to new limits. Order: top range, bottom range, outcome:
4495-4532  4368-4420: 1.34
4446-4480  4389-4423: 1.16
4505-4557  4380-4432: 1.28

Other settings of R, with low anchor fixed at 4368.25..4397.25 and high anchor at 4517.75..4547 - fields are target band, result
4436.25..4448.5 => -0.132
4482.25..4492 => -0.120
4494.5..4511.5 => -0.163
